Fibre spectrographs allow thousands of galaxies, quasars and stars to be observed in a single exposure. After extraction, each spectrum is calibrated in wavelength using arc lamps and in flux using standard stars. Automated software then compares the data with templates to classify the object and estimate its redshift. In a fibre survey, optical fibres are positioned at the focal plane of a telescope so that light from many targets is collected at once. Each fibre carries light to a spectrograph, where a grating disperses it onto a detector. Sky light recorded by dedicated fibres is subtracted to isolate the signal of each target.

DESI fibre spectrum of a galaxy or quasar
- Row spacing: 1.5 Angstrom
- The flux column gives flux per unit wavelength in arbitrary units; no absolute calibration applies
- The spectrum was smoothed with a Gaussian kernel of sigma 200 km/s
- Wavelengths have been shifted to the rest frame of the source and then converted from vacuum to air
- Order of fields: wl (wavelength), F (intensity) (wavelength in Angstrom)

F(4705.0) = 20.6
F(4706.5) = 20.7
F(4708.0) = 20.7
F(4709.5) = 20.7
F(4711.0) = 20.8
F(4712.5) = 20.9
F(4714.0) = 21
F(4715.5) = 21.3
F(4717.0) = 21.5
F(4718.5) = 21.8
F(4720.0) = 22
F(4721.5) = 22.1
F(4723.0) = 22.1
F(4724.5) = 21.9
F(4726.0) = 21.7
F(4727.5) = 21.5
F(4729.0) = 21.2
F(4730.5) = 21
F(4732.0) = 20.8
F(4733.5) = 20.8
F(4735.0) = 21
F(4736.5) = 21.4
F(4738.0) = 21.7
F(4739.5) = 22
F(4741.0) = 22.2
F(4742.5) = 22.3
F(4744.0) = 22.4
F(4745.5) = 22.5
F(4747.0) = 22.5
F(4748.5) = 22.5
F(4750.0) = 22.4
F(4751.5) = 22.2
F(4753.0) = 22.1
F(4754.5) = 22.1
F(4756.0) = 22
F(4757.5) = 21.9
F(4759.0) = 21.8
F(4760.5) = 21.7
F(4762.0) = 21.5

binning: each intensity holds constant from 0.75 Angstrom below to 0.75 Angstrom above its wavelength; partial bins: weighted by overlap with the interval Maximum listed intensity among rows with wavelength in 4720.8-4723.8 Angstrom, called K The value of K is 22.1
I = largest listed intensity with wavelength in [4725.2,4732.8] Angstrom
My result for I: 21.7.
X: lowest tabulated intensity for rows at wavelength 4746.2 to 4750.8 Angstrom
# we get 22.4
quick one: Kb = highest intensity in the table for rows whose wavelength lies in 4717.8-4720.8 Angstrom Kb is 22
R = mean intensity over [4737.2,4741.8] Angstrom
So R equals 22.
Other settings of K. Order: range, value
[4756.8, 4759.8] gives 21.9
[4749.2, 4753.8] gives 22.4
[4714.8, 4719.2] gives 21.8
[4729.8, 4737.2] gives 21.4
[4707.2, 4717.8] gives 21.5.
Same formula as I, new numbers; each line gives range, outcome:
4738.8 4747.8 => 22.5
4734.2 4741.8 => 22.2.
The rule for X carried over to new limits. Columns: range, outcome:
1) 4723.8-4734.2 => 20.8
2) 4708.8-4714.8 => 20.7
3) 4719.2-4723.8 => 22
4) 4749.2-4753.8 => 22.1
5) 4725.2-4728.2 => 21.5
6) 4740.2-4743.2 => 22.2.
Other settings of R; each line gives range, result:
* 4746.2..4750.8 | 22.5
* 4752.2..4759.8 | 22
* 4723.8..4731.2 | 21.5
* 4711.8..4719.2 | 21.3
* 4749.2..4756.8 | 22.2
